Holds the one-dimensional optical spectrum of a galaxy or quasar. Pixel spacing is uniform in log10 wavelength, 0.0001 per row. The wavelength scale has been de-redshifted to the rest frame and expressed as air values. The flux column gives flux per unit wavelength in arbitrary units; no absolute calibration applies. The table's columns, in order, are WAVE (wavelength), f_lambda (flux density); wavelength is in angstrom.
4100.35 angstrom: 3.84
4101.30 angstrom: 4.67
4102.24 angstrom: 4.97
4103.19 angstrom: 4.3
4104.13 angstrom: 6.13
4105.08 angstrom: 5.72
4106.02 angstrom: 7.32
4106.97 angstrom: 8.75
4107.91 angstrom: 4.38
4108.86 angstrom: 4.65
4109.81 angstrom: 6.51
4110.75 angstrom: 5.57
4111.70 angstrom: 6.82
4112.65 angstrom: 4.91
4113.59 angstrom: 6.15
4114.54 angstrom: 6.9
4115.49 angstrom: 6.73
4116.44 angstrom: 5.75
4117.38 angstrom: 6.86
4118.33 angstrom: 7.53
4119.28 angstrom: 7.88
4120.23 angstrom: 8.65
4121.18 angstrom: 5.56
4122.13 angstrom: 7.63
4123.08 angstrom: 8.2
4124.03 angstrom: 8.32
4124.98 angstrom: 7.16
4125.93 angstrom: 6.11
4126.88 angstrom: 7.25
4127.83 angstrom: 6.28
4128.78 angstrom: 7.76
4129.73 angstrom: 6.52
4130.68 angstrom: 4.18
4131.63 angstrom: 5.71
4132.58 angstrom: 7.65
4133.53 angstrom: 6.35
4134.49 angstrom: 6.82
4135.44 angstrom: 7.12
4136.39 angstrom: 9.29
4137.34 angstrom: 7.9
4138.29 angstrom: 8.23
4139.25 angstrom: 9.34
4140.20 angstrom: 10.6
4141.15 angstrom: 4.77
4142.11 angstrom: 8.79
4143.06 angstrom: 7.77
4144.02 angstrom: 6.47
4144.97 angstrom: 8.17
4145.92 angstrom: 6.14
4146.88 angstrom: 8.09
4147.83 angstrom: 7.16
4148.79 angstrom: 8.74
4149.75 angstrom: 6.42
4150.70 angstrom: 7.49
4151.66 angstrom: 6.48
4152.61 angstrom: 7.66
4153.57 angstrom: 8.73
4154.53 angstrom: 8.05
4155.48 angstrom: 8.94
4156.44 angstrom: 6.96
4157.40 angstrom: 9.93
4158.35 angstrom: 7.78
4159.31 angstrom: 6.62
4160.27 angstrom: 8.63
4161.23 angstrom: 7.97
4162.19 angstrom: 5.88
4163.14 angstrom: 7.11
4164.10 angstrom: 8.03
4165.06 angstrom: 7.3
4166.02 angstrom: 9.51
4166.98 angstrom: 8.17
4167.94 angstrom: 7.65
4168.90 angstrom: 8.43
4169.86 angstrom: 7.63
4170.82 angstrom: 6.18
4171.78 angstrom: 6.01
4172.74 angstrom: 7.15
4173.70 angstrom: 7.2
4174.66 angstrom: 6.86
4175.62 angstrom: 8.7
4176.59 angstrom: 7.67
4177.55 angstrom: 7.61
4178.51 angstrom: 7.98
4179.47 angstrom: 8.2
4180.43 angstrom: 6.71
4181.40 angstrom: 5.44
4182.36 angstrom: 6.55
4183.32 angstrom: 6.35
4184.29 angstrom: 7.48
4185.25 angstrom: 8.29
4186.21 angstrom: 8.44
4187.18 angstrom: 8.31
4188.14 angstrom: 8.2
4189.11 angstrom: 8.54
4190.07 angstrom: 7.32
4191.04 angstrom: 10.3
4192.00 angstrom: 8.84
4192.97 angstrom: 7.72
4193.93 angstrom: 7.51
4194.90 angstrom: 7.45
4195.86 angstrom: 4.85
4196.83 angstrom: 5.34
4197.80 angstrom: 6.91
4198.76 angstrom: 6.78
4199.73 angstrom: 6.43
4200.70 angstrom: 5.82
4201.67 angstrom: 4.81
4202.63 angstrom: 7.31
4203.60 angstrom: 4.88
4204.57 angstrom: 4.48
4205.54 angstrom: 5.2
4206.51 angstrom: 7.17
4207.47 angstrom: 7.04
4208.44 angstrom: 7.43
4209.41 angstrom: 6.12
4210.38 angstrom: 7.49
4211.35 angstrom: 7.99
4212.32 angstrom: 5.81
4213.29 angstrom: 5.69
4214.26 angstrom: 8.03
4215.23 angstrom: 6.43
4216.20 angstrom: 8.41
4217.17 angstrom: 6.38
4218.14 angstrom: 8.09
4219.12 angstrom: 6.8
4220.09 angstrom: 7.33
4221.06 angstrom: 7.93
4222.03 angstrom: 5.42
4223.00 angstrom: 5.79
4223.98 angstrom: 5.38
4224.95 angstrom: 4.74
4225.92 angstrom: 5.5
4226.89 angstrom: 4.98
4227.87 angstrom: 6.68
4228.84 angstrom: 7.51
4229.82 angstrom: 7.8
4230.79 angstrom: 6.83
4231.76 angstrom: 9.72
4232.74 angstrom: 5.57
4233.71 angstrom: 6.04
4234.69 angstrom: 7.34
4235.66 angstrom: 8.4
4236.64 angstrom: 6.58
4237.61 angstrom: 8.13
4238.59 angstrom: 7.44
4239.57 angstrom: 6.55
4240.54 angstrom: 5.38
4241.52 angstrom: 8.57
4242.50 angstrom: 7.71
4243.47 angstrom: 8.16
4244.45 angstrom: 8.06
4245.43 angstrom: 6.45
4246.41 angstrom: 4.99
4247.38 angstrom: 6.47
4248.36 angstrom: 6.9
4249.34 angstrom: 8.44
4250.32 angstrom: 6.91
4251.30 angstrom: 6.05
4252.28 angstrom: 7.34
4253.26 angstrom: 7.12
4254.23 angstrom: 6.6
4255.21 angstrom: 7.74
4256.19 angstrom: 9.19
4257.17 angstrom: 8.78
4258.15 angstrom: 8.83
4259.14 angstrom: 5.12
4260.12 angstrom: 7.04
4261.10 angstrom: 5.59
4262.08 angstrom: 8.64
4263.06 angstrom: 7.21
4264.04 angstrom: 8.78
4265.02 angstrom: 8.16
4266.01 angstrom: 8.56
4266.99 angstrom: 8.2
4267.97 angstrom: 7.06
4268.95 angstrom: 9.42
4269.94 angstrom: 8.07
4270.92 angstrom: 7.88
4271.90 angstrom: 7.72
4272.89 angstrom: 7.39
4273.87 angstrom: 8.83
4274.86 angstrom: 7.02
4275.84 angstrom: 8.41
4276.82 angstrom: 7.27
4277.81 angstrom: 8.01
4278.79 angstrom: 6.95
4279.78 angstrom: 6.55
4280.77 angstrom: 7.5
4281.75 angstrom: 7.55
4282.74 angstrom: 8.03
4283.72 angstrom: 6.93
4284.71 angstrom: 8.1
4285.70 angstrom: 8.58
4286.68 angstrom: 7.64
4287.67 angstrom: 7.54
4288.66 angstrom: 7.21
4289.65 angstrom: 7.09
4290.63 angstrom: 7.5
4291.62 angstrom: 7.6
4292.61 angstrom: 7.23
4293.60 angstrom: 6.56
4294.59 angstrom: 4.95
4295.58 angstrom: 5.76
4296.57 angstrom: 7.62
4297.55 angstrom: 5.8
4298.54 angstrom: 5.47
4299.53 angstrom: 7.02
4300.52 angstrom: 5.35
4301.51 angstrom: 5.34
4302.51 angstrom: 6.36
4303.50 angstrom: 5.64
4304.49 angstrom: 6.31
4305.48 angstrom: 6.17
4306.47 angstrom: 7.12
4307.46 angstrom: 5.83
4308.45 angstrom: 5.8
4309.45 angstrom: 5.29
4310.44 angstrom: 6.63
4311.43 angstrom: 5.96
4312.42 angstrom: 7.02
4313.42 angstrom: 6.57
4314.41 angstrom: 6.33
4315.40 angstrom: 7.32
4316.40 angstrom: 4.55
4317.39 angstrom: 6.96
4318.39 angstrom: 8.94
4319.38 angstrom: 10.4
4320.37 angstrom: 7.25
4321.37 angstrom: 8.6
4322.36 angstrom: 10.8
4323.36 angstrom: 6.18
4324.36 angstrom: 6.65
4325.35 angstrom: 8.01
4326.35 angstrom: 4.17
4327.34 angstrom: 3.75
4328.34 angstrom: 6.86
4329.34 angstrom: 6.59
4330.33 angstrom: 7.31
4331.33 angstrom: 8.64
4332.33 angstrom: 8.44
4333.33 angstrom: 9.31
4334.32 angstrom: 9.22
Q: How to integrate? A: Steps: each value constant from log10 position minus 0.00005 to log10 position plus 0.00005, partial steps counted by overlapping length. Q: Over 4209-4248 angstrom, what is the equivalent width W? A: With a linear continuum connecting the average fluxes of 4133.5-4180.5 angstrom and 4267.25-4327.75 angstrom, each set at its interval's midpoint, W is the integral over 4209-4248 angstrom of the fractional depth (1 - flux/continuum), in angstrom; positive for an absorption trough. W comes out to 2.5 angstrom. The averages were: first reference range 7.69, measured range 6.87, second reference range 7.02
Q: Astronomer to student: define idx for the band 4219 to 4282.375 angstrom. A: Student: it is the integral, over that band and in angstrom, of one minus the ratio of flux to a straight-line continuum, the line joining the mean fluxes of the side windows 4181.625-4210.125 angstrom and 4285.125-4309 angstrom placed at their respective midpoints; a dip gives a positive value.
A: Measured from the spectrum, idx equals -4.87 angstrom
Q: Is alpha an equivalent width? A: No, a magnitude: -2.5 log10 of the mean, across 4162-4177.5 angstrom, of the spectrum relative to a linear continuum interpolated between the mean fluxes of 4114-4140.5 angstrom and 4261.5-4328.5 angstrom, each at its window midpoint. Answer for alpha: -0.04 mag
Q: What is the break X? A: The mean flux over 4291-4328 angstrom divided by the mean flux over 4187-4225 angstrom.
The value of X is 1.0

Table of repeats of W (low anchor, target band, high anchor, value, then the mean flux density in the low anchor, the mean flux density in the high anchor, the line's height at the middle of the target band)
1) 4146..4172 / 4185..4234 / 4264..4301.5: 4.5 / 7.68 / 7.36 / 7.55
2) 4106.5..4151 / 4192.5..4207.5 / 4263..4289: 2.5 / 7.06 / 7.81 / 7.43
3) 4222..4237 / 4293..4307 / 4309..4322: 1.8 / 6.55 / 7.11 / 7.01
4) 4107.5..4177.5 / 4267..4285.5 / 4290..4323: -2.4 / 7.27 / 6.73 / 6.83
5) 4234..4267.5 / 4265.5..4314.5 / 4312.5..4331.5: 1.5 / 7.39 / 7.12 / 7.24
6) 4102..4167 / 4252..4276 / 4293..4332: -3.6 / 7.17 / 6.62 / 6.77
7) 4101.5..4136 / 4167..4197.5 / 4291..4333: -4.0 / 6.52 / 6.71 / 6.58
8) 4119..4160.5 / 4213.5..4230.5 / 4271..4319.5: 1.3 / 7.5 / 6.91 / 7.19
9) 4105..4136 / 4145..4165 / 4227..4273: -2.3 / 6.68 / 7.41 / 6.87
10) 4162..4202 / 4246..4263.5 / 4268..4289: 1.1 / 7.34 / 7.73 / 7.64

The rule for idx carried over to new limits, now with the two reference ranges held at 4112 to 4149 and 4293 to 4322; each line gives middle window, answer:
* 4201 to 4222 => 0.7 angstrom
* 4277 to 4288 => -1.6 angstrom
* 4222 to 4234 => 0.9 angstrom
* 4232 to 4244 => -0.7 angstrom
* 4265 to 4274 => -1.9 angstrom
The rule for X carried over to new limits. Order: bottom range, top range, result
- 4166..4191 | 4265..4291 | 1.02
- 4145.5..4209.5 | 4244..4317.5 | 0.97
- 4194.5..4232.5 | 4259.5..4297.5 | 1.15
